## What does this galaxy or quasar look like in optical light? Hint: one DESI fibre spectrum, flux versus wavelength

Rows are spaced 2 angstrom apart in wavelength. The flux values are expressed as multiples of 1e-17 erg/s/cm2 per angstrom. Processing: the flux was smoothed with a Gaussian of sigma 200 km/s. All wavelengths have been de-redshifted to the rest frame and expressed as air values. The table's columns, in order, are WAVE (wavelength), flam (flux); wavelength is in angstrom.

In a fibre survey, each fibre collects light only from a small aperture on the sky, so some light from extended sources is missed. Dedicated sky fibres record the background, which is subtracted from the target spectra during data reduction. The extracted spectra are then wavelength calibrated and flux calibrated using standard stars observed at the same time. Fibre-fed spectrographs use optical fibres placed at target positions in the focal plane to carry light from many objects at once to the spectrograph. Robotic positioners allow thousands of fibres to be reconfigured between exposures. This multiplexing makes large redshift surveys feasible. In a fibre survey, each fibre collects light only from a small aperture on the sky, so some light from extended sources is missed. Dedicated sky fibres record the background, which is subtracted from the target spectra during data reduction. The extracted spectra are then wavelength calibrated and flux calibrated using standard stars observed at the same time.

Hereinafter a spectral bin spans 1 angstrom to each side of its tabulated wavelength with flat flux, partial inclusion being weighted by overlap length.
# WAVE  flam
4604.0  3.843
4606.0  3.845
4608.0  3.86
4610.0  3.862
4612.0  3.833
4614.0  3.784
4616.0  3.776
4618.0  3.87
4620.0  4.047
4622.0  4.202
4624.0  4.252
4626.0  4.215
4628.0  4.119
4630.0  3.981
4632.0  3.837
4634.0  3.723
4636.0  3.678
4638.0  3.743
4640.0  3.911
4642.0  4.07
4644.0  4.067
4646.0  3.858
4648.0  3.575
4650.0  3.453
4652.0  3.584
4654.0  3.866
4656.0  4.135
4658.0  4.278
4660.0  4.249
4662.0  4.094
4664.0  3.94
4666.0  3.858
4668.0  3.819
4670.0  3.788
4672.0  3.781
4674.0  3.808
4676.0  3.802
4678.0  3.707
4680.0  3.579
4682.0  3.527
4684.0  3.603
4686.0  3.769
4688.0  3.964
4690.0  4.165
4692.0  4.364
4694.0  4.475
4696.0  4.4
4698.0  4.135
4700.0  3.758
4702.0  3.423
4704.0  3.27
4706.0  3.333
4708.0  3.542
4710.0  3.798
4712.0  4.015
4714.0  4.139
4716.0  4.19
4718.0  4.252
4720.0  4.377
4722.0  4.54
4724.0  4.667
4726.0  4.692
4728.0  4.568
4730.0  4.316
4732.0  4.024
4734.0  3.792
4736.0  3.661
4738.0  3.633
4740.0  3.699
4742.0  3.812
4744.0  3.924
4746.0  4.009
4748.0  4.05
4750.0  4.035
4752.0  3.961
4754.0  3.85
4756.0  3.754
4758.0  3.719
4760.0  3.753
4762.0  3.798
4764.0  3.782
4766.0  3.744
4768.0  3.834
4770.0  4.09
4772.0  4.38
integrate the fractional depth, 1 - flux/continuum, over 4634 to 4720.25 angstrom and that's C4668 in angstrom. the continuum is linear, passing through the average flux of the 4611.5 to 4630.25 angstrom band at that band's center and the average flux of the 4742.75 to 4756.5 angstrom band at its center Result 2.2 angstrom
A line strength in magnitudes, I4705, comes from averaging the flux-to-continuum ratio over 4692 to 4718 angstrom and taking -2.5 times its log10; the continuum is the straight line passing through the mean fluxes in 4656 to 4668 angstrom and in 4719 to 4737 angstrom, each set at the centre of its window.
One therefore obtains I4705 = 0.08 mag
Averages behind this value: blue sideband 4.07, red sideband 4.29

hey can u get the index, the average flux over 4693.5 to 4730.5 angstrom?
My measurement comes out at 4.09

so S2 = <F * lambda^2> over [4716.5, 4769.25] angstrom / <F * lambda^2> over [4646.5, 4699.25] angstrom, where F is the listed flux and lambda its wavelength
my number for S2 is 1.06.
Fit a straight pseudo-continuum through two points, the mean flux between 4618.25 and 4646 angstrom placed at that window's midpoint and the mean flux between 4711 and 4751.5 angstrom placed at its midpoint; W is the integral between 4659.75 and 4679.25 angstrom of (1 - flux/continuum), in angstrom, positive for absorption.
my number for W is 0.8 angstrom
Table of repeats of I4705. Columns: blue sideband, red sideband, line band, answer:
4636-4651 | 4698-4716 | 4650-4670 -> -0.05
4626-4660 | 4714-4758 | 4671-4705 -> 0.03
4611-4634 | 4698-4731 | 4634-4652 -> 0.06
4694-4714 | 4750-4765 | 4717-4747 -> -0.09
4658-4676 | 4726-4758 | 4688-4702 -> -0.05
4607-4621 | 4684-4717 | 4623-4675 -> -0.01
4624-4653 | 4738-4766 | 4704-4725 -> -0.05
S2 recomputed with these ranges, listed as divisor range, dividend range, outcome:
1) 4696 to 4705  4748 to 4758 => 1.07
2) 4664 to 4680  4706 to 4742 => 1.10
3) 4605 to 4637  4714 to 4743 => 1.11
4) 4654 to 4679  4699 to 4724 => 1.02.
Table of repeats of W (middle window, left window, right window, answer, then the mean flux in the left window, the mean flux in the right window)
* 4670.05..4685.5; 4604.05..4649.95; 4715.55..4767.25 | 1.0 angstrom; 3.9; 4.02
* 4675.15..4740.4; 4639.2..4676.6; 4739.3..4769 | -1.8 angstrom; 3.89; 3.85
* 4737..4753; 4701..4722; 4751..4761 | -0.3 angstrom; 3.87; 3.81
